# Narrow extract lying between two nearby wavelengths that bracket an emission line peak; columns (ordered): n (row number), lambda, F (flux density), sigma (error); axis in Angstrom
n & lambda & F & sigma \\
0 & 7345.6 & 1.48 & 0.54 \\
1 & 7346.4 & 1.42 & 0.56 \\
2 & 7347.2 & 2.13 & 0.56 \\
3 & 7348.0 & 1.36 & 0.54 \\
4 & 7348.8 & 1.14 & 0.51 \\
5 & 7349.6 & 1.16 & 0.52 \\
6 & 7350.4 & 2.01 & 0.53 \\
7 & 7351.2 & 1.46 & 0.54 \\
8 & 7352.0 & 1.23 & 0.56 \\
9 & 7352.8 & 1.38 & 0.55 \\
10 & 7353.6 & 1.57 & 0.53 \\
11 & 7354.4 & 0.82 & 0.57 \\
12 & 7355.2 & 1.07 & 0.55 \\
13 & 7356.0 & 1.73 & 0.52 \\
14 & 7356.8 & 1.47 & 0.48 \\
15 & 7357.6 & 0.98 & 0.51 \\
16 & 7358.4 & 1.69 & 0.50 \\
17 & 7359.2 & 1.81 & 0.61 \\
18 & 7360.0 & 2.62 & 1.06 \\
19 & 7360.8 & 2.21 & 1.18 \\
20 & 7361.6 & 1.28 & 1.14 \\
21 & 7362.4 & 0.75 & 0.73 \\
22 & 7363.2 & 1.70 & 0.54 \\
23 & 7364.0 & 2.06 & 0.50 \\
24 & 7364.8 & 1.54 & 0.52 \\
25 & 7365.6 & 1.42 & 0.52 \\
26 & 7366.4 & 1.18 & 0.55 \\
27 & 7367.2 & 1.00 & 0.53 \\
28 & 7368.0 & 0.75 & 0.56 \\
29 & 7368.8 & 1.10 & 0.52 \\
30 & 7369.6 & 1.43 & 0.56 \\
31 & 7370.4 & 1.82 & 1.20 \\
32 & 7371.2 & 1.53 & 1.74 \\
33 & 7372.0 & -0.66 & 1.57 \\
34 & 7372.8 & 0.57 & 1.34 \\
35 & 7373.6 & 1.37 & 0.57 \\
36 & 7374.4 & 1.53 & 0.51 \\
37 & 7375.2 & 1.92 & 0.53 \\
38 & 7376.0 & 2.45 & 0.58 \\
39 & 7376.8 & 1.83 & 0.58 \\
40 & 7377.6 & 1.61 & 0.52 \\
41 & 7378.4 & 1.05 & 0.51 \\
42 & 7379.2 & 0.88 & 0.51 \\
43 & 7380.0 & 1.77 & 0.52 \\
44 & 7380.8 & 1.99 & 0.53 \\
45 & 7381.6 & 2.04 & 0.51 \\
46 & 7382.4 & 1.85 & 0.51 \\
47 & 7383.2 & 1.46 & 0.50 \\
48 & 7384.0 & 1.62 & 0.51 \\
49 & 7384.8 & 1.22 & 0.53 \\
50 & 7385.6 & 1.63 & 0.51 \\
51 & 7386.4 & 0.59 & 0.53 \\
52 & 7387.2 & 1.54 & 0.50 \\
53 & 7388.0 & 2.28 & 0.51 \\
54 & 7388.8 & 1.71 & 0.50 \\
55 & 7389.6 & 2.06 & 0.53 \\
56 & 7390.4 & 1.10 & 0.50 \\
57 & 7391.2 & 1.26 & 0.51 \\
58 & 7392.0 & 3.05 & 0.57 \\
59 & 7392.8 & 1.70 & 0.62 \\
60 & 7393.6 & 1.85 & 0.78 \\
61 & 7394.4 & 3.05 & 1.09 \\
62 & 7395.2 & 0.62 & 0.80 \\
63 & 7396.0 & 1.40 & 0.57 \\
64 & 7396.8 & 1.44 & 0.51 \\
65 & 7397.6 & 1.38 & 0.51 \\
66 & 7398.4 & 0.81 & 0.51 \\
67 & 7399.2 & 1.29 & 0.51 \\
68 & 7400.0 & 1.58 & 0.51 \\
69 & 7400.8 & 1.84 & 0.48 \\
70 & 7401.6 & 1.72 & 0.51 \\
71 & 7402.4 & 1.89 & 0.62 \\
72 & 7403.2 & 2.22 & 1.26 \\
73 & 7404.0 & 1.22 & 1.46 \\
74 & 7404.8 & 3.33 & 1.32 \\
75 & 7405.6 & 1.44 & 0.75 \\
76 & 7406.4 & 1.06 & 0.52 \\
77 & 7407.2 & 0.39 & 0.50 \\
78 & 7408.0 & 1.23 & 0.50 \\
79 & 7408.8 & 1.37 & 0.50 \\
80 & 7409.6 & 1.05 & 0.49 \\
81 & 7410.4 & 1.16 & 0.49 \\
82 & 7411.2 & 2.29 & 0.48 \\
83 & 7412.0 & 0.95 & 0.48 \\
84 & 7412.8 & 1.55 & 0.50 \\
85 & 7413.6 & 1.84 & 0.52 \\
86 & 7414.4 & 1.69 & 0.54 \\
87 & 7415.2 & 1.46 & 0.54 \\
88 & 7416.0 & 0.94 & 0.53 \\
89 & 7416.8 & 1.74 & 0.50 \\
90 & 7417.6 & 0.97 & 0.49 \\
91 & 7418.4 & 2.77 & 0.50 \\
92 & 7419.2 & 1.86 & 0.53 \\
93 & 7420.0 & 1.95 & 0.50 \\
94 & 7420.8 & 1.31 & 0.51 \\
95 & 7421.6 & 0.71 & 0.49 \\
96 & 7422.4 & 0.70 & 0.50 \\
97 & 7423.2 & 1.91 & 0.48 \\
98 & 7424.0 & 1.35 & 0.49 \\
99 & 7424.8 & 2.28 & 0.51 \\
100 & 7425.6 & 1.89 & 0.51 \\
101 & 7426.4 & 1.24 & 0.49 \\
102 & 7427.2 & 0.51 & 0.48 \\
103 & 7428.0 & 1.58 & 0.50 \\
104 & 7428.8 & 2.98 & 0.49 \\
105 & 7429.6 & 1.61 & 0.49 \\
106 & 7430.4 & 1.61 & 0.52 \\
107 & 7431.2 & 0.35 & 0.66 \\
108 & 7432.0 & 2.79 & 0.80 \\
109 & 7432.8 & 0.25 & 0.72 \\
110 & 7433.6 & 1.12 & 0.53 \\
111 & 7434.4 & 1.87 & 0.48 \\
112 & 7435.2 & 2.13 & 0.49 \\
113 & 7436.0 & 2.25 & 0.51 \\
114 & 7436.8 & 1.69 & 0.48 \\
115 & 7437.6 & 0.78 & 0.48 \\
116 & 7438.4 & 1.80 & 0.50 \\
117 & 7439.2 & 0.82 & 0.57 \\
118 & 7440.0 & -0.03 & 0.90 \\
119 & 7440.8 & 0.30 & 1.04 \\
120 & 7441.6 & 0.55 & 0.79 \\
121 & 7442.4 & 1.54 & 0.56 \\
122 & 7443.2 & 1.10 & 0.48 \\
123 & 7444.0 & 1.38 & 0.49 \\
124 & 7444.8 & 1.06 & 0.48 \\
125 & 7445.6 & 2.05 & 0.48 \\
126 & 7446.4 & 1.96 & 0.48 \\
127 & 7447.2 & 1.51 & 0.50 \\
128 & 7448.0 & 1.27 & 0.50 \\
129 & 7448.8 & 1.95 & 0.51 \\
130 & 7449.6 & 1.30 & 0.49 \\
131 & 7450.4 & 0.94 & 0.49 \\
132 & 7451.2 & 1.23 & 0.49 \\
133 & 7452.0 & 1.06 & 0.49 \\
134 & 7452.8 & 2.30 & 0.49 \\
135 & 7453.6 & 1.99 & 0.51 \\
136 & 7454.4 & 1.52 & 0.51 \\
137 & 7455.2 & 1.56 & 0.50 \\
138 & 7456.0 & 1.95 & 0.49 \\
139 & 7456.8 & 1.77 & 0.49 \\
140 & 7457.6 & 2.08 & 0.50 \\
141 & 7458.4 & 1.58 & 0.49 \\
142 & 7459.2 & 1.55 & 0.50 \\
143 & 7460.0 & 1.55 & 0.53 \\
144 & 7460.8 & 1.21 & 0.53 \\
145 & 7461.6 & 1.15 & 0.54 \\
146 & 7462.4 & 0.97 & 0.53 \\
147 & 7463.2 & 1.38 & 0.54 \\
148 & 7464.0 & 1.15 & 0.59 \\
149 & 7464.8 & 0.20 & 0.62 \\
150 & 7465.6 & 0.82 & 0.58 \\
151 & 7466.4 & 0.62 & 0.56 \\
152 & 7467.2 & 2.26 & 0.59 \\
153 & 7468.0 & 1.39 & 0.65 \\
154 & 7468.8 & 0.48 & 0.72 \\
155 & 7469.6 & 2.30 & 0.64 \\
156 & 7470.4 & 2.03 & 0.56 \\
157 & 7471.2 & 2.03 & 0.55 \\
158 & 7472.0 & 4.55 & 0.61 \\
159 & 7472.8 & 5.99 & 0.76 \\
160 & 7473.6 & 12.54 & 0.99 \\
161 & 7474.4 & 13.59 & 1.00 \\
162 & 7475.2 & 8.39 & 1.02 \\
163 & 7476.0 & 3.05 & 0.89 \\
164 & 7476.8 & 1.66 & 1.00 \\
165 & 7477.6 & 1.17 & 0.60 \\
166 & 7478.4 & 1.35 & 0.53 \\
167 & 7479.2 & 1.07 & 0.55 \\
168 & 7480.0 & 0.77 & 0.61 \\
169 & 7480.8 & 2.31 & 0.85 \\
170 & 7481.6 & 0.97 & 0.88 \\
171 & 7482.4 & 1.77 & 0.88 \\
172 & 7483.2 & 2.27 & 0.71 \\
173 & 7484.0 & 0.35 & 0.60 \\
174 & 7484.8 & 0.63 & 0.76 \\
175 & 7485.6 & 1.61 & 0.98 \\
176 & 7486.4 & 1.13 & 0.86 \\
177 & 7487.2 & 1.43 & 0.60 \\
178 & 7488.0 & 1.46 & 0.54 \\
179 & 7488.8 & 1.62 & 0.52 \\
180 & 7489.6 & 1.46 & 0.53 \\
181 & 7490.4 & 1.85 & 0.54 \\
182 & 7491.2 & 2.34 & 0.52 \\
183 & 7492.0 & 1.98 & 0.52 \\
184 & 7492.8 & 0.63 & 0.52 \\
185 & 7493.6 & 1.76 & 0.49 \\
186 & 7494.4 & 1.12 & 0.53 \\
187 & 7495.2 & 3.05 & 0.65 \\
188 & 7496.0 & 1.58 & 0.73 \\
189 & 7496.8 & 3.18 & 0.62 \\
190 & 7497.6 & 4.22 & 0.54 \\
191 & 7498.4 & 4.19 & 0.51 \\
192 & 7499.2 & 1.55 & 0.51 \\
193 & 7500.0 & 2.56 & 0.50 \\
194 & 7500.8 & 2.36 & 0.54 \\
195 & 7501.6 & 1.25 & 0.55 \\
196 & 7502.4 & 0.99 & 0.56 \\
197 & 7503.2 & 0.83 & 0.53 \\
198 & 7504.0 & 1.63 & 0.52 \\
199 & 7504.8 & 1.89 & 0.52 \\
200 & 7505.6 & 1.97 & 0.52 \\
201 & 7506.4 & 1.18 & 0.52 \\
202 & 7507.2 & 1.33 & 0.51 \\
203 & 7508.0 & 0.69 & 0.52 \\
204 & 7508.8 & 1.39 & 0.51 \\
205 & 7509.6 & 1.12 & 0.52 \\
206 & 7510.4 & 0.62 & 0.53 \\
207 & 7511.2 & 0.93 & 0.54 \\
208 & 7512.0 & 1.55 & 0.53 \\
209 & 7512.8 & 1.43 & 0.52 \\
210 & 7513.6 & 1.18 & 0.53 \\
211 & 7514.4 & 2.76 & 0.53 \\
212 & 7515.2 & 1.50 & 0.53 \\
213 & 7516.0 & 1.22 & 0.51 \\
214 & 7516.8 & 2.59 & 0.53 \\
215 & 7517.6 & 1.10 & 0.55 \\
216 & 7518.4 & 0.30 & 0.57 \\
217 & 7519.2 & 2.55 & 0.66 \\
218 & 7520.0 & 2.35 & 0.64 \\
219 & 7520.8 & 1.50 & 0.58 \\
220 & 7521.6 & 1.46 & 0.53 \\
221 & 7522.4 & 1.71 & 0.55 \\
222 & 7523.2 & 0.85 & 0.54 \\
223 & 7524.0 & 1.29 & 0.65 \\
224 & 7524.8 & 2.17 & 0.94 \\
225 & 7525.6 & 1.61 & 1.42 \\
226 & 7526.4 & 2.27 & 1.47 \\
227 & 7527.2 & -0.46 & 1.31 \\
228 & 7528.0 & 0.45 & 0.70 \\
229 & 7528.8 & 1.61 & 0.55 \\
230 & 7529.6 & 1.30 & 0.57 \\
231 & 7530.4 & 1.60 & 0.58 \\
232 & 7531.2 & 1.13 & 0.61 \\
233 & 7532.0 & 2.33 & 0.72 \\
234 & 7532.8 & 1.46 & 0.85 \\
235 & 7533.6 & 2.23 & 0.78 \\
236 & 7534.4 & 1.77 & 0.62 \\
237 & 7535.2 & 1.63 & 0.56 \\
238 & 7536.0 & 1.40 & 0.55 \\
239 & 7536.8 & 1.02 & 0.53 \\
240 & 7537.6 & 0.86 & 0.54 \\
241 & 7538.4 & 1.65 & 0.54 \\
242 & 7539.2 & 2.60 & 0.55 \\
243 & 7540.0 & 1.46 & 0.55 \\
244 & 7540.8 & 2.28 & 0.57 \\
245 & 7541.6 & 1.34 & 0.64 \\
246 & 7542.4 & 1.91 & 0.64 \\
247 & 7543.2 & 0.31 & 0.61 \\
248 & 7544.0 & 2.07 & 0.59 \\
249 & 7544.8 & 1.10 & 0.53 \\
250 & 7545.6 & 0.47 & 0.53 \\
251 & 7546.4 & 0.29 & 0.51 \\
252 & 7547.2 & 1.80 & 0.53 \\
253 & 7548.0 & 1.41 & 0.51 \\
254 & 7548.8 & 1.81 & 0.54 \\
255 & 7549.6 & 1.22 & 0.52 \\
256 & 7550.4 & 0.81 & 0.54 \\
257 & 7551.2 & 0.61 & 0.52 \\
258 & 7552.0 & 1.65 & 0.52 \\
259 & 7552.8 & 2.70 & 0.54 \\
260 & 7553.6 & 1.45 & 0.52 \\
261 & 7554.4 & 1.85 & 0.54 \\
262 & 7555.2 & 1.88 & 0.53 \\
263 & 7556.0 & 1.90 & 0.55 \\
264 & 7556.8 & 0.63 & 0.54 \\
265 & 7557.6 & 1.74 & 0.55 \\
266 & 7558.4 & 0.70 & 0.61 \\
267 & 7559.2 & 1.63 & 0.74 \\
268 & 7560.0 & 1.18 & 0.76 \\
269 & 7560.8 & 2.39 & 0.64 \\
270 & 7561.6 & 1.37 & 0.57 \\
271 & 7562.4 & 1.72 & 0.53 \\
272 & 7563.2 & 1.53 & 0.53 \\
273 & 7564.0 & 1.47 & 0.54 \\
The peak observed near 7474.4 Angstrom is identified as H-alpha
